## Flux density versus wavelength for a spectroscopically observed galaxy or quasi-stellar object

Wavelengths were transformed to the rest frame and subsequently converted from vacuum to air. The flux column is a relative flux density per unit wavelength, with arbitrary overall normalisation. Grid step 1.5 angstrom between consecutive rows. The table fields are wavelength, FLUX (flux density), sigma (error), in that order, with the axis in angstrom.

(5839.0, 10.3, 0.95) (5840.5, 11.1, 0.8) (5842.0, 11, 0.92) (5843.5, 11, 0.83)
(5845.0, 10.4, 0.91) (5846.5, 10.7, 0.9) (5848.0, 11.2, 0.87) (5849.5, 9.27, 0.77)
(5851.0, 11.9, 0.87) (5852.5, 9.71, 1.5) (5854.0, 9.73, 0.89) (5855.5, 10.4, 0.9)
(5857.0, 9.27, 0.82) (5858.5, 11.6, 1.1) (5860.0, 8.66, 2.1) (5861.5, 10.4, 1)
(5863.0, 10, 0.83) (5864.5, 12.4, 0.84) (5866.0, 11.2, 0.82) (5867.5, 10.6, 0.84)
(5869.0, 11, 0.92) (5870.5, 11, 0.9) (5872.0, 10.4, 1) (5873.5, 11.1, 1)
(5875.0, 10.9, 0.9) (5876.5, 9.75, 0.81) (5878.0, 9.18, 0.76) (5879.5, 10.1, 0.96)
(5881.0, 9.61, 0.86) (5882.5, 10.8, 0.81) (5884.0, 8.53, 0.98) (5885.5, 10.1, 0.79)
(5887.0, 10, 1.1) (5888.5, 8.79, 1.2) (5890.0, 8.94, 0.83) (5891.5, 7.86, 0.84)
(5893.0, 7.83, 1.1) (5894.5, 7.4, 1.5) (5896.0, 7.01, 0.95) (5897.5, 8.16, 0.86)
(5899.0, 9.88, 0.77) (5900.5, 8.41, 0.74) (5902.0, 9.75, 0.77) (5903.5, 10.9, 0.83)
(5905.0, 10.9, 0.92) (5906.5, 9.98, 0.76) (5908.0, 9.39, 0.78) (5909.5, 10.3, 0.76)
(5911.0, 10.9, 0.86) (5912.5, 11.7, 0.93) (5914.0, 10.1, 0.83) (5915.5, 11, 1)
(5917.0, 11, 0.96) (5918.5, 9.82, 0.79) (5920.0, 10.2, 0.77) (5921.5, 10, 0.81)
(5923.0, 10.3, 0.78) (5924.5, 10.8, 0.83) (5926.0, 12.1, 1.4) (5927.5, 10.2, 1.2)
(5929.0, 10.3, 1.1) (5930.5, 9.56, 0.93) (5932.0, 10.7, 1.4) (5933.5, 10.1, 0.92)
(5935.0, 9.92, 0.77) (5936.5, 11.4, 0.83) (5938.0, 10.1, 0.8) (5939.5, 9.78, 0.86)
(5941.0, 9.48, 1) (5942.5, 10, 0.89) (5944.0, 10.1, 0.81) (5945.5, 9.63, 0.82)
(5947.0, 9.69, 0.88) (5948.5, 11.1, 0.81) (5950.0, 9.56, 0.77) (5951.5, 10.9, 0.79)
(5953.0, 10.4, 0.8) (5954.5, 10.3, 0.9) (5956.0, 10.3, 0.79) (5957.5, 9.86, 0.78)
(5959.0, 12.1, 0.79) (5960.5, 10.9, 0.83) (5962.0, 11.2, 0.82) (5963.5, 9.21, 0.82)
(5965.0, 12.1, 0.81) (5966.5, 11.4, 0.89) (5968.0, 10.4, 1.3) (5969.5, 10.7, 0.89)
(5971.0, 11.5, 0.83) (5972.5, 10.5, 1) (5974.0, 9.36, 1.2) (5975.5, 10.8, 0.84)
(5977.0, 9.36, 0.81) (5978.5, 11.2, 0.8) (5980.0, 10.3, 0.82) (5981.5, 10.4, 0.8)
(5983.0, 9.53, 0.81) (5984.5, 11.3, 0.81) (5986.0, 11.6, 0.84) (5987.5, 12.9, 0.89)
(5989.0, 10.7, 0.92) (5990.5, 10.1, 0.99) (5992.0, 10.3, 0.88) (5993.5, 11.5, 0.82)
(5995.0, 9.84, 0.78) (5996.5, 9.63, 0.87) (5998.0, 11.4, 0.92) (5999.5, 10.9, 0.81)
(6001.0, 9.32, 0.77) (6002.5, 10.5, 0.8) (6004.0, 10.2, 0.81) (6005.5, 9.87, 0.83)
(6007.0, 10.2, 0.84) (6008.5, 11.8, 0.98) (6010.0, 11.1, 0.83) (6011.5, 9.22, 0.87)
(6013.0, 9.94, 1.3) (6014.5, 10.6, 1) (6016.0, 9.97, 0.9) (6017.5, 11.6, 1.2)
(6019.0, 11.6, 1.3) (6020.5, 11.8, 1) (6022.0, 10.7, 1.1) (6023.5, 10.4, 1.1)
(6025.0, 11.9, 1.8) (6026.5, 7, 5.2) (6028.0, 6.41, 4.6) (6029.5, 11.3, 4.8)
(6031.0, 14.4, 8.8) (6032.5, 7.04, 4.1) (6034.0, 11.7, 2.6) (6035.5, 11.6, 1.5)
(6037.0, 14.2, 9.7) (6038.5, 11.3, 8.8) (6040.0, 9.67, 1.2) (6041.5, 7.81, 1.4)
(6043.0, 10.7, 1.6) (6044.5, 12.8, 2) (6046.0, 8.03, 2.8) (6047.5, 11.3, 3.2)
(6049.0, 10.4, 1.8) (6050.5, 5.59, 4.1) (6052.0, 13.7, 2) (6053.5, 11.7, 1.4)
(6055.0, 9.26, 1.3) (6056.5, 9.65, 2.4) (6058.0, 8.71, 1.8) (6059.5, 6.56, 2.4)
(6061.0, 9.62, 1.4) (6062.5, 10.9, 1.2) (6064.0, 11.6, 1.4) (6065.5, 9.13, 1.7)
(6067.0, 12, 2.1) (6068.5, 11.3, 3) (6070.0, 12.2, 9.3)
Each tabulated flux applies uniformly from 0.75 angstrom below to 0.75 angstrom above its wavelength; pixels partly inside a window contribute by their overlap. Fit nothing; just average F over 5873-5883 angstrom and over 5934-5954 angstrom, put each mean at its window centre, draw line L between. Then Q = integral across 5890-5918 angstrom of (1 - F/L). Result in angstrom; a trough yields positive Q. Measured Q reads 1.6 angstrom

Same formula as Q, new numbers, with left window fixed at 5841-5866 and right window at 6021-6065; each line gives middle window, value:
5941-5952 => 0.3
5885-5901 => 2.9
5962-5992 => -1.1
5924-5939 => -0.2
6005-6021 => -0.7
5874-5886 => 0.7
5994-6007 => 0.1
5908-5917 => -0.2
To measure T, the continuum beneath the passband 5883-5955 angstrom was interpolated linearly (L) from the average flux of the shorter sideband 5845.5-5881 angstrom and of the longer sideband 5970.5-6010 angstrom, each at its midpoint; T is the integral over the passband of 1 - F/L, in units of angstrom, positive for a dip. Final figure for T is 4.1 angstrom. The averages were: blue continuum 10.4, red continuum 10.6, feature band 9.9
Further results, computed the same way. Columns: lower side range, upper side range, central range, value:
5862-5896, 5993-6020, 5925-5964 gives -0.7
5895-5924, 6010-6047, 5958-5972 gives -1.1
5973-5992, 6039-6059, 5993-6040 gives -1.5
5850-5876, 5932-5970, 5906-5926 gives 0.0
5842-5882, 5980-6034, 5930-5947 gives 0.7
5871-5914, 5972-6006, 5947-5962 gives -0.6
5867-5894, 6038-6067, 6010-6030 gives -0.6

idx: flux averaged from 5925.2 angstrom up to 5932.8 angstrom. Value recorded 10.6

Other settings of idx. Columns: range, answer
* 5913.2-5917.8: 10.7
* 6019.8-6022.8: 11.2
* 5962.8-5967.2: 10.9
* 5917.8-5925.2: 10.2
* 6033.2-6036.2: 11.6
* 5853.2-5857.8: 9.82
